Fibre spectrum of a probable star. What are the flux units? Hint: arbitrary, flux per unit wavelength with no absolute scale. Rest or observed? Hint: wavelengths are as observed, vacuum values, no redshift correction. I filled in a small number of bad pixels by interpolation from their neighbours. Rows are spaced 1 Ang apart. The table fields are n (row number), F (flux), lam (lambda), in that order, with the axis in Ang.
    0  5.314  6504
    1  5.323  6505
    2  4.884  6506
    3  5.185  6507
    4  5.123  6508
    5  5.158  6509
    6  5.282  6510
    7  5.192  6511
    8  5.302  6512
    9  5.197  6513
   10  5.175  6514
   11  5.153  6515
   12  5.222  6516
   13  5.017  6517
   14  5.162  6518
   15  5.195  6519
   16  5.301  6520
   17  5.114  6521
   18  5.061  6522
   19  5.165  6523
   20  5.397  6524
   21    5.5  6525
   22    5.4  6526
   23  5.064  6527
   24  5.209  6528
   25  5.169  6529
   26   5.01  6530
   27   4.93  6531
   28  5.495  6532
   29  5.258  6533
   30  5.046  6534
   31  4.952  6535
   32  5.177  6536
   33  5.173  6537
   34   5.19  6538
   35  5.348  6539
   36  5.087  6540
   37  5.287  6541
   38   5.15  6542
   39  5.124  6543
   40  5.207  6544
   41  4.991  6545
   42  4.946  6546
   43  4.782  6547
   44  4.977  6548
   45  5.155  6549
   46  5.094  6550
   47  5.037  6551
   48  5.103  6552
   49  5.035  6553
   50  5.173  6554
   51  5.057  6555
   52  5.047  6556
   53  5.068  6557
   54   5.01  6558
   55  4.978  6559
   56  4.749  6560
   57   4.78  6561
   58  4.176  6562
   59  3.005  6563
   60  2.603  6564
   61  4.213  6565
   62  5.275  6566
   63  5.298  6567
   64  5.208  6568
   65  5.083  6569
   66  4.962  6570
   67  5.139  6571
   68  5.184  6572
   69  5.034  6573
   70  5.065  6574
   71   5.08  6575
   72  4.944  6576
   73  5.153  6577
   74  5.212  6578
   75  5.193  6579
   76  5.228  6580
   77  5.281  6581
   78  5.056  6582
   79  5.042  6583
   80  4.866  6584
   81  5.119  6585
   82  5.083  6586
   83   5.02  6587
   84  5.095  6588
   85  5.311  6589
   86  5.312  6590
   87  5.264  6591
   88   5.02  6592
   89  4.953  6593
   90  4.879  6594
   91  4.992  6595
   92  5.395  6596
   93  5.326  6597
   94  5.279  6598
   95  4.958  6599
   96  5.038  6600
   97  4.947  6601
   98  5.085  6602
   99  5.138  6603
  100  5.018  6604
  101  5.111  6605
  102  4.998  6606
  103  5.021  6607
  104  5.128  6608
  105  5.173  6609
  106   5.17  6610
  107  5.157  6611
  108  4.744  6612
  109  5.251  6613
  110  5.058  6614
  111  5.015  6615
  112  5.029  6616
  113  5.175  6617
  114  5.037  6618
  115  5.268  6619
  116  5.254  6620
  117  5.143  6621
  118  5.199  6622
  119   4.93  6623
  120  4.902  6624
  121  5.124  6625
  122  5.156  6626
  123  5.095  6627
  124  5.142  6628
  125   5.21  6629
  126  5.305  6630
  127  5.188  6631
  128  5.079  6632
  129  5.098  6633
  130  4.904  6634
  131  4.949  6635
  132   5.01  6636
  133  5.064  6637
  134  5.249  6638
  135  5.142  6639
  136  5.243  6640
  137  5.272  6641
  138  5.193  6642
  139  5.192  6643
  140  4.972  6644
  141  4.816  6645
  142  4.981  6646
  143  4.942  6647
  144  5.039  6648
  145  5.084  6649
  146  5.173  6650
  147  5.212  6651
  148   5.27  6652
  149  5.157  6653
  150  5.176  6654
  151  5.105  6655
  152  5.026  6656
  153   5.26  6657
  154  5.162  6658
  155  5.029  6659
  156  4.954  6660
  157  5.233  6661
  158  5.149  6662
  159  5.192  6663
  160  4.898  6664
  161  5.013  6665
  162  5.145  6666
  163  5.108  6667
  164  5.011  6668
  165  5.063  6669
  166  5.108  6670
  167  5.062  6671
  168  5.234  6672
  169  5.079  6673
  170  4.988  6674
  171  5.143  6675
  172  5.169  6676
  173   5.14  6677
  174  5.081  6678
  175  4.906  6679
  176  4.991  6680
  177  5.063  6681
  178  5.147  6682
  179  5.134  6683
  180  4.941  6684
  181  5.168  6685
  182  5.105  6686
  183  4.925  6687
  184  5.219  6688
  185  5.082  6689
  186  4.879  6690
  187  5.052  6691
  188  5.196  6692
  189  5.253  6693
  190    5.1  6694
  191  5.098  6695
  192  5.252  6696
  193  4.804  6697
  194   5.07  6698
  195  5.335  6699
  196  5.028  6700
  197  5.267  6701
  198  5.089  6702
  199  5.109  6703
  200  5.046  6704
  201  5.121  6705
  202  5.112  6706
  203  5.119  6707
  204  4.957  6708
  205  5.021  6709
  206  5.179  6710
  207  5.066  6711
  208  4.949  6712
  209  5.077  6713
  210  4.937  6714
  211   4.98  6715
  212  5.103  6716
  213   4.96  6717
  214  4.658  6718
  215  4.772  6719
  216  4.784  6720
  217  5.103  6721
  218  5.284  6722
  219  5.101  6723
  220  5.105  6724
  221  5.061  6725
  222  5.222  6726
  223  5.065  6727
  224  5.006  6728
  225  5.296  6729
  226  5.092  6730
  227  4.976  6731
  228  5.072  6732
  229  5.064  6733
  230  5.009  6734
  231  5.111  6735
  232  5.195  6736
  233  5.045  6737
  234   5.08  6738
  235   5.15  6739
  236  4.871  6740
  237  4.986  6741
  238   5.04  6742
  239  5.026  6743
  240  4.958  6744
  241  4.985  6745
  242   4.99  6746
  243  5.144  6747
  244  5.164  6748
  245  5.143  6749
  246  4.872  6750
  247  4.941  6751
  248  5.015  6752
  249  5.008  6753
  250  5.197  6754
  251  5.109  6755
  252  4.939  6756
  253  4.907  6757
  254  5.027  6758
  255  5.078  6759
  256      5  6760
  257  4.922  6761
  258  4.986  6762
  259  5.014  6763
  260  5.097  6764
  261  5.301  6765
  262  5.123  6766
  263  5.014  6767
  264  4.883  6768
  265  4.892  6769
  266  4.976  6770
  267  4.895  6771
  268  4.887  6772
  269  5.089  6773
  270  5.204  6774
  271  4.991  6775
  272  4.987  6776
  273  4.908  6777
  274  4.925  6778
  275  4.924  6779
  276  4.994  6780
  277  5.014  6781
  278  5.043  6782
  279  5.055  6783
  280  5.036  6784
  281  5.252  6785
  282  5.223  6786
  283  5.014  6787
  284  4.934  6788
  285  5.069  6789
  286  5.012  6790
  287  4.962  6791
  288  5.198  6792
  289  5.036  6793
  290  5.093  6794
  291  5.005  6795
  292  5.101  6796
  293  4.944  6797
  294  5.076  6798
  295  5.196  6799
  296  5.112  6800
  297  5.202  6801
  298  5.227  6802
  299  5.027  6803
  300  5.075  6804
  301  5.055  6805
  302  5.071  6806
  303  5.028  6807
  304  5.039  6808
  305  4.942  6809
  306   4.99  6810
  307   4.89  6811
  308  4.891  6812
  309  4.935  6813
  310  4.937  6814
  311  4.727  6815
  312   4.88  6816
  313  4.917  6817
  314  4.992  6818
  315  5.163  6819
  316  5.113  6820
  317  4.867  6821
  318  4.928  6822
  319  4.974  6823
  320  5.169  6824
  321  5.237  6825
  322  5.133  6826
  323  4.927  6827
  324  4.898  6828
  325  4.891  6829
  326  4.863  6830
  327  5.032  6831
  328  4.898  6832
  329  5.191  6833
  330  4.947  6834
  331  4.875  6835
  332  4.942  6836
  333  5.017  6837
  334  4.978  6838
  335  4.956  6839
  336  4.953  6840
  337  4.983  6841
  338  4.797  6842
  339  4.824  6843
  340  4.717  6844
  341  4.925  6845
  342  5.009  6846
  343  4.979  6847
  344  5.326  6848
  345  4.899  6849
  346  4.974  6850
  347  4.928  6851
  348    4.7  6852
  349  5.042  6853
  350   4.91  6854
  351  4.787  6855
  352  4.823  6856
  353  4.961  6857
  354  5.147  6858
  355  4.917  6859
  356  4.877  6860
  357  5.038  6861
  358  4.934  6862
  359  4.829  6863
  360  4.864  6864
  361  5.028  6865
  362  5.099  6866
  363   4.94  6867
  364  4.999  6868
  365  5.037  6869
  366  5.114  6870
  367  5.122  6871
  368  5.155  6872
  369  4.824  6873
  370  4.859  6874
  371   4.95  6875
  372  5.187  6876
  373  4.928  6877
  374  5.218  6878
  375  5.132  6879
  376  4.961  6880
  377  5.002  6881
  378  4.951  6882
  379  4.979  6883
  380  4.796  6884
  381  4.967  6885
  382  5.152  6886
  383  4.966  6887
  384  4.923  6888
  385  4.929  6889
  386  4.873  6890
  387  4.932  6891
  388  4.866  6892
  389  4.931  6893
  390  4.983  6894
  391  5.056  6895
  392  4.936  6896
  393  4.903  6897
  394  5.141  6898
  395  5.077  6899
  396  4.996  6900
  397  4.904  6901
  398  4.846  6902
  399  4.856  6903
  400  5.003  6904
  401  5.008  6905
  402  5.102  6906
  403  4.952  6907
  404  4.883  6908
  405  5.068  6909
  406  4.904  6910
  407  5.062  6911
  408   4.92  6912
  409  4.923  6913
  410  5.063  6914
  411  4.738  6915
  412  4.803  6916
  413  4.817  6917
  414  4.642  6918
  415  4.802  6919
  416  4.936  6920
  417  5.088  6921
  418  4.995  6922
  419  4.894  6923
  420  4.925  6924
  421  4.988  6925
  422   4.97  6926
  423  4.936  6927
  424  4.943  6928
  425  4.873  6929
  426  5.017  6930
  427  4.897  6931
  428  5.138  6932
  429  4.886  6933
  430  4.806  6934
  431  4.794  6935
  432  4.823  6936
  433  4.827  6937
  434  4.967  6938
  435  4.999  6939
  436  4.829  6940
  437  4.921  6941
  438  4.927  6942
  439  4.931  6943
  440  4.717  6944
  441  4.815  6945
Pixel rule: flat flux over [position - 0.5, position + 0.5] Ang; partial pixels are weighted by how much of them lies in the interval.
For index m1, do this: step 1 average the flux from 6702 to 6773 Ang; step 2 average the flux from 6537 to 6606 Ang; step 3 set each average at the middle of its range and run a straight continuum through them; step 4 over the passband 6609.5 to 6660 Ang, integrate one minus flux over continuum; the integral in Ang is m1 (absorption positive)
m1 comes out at -0.9 Ang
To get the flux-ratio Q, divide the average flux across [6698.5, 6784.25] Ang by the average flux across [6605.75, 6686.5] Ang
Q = 0.99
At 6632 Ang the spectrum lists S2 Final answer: 5.079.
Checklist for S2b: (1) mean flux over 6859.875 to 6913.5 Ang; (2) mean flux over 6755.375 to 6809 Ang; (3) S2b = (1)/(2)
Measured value 0.99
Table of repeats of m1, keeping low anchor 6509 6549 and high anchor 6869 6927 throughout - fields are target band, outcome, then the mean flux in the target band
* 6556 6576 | 1.5 Ang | 4.75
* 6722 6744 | -0.1 Ang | 5.08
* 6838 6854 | 0.2 Ang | 4.93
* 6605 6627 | 0.1 Ang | 5.09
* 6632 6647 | 0.1 Ang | 5.07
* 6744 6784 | 0.2 Ang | 5.02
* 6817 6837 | 0.0 Ang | 5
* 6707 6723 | 0.2 Ang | 5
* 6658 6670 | 0.0 Ang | 5.08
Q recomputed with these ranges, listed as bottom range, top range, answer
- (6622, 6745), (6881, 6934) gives 0.97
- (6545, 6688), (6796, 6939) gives 0.98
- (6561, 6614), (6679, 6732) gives 1.02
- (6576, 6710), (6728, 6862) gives 0.98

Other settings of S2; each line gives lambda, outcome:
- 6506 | 4.884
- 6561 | 4.78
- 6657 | 5.26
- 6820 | 5.113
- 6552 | 5.103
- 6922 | 4.995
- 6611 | 5.157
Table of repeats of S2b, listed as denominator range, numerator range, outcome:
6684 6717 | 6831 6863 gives 0.97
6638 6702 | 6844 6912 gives 0.98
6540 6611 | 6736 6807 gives 1.01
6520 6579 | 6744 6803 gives 1.01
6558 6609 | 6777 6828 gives 1.01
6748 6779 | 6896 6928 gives 0.99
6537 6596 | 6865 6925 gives 1.00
